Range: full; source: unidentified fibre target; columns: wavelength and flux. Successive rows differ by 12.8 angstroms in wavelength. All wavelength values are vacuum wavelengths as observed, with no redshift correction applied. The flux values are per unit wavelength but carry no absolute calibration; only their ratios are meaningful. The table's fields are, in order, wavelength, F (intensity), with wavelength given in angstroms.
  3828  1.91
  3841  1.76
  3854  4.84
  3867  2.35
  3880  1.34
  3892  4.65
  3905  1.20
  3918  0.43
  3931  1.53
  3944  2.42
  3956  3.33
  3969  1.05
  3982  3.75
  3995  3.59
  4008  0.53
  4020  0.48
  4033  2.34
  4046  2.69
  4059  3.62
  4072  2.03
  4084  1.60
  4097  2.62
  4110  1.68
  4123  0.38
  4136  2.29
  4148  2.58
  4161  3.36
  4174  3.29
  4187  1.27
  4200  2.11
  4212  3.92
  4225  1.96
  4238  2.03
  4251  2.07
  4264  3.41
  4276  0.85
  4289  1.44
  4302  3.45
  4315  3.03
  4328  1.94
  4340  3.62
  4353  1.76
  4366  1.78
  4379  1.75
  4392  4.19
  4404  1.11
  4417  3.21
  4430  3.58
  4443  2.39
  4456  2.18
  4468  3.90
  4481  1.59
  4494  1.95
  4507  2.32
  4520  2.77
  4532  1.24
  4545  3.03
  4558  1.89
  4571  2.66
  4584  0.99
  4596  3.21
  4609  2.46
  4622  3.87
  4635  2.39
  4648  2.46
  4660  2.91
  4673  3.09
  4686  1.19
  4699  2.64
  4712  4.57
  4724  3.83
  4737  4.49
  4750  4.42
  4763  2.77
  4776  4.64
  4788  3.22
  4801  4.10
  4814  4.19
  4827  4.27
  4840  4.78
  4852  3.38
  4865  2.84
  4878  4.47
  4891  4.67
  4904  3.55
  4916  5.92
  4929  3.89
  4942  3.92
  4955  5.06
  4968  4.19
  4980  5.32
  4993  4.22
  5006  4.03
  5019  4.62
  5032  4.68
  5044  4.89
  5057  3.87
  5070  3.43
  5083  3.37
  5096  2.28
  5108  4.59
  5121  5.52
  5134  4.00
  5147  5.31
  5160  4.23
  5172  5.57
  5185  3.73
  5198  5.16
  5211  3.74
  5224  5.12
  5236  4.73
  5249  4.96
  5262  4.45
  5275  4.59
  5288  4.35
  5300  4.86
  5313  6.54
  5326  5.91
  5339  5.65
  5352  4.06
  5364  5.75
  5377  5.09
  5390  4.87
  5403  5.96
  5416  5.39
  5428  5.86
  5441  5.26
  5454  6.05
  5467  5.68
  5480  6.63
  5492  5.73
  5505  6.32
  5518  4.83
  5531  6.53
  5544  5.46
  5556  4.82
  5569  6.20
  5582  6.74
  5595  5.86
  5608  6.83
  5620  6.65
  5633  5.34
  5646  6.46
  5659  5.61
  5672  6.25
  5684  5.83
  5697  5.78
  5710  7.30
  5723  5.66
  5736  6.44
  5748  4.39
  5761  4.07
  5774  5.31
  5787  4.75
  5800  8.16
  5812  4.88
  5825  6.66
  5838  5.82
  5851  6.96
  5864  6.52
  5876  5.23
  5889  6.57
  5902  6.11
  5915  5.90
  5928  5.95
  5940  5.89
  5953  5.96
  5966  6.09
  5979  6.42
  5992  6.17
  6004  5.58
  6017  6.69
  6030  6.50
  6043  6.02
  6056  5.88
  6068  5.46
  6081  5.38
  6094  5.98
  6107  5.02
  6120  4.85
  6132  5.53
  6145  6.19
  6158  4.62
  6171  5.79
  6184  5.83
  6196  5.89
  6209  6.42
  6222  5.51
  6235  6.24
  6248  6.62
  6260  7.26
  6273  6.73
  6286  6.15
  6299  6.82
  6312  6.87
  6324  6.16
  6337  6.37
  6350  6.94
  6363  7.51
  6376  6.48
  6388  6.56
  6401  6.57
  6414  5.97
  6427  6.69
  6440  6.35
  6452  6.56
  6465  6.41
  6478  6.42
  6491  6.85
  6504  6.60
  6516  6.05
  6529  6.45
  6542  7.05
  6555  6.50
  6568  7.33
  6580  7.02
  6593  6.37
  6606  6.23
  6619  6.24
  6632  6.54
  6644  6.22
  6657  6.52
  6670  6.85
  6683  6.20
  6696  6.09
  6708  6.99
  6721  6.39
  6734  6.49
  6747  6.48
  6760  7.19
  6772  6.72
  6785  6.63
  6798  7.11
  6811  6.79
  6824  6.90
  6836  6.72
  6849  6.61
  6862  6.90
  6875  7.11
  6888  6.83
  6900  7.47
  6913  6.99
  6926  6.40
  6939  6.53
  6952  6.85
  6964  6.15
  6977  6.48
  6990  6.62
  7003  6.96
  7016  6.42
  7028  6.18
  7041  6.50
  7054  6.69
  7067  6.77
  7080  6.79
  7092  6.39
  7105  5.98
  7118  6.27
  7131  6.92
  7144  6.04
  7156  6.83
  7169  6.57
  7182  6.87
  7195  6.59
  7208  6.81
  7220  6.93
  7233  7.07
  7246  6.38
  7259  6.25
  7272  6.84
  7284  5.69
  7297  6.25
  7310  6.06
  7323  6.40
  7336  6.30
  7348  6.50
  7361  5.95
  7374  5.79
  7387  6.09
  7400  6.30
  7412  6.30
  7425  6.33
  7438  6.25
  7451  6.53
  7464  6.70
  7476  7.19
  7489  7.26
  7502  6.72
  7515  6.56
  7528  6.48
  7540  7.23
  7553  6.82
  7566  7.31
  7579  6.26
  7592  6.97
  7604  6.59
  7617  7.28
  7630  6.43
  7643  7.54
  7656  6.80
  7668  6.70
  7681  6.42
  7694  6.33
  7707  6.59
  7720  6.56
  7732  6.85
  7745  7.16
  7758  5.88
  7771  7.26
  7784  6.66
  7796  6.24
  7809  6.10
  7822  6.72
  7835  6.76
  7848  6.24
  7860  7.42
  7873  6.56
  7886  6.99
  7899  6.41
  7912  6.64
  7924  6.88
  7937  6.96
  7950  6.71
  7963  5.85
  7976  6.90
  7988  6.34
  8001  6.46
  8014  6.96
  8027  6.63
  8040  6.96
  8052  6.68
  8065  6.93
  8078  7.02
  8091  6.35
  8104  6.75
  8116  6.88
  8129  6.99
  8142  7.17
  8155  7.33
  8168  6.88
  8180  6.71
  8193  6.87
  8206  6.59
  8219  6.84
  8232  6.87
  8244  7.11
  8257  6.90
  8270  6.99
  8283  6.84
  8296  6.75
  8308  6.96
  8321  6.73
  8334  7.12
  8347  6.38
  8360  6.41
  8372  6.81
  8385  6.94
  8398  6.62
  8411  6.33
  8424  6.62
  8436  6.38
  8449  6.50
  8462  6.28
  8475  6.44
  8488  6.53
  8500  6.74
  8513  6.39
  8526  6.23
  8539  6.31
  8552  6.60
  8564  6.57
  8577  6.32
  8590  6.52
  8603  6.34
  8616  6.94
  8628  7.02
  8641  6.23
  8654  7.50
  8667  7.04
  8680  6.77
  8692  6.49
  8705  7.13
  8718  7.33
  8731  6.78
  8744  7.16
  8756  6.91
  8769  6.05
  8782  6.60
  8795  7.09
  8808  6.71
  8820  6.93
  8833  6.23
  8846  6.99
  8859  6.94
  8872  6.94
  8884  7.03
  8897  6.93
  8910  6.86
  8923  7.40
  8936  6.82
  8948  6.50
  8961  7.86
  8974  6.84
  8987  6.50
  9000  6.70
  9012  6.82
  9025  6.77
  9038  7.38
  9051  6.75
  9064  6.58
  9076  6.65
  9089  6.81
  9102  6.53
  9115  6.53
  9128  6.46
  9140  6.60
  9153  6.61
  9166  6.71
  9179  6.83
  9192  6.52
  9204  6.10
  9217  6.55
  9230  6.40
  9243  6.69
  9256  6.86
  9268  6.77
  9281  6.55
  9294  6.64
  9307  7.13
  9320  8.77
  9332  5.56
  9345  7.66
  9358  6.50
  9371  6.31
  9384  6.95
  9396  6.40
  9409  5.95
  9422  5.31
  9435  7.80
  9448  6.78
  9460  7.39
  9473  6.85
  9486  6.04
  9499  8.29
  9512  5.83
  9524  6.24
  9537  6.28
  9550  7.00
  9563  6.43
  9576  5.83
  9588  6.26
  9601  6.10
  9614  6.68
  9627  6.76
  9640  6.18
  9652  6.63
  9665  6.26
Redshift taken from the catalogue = 0.182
